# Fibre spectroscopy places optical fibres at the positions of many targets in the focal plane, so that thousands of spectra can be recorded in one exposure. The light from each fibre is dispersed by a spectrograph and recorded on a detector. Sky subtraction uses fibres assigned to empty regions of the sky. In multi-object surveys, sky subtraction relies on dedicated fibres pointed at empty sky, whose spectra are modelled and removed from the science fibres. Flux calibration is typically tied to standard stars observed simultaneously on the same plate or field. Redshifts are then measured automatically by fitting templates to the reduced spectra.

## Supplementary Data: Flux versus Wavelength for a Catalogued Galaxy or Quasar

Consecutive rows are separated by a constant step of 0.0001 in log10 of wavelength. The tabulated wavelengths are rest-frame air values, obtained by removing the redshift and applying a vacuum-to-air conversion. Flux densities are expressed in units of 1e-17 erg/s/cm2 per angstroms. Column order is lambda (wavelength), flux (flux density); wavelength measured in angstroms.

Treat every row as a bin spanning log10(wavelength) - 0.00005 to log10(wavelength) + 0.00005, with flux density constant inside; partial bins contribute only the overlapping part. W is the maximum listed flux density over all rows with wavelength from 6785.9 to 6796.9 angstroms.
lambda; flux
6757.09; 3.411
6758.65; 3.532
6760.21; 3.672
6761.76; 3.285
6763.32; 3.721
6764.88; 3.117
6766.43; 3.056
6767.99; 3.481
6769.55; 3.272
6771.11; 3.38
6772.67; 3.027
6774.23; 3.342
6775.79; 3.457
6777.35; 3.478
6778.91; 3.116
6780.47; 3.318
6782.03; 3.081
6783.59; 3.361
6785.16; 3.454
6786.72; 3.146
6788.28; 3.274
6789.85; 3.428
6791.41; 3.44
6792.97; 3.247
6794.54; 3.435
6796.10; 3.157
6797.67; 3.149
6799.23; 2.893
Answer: 3.44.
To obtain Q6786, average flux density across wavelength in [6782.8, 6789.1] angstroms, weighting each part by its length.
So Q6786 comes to 3.31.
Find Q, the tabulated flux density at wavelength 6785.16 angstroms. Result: 3.454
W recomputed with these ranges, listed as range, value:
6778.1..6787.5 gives 3.454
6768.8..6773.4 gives 3.38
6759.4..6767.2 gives 3.721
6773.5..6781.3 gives 3.478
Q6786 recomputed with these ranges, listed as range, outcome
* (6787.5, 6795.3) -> 3.36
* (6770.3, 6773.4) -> 3.21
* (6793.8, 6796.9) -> 3.29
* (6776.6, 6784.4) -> 3.27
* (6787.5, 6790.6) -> 3.34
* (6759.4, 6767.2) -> 3.37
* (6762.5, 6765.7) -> 3.41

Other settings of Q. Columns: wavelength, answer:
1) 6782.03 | 3.081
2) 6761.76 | 3.285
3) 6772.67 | 3.027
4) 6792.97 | 3.247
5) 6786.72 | 3.146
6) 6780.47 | 3.318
